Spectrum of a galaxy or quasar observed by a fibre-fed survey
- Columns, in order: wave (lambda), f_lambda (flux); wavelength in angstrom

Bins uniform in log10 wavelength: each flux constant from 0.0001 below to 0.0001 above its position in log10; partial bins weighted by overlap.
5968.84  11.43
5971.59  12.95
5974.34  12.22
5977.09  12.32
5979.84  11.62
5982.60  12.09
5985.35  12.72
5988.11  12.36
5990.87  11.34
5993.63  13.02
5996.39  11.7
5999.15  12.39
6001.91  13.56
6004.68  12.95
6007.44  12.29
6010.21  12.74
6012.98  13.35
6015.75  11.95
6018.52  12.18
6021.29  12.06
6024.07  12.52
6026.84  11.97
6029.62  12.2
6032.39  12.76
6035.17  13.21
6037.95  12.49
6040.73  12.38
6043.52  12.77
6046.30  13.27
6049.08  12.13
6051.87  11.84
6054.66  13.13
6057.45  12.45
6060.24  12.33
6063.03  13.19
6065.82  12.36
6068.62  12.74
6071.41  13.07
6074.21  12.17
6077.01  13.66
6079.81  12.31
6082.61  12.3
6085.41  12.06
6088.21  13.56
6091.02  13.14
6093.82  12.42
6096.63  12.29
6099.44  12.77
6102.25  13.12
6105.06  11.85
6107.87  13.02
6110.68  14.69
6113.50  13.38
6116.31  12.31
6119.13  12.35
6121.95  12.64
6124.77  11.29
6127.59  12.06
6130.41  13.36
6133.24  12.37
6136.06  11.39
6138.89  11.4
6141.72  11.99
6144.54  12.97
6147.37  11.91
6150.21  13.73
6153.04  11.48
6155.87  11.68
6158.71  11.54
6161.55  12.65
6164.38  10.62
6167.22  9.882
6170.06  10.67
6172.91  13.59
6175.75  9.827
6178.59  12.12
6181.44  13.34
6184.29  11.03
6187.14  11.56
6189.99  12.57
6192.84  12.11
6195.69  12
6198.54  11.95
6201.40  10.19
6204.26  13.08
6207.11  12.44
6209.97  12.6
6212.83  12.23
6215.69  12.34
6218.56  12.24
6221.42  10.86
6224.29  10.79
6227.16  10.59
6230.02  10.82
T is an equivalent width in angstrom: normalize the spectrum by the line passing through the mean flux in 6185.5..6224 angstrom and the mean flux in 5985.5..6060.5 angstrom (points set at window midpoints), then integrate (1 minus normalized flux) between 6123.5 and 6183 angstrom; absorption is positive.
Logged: 1.1 angstrom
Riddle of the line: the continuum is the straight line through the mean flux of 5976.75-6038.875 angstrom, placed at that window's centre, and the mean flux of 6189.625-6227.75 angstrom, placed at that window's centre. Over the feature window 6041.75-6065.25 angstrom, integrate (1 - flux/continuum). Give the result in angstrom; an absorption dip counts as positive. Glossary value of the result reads -0.6 angstrom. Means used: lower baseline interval 12.4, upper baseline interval 11.9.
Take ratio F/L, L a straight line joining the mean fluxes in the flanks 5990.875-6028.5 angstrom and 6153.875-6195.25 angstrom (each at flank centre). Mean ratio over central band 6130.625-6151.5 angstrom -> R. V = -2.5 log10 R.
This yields -0.043 mag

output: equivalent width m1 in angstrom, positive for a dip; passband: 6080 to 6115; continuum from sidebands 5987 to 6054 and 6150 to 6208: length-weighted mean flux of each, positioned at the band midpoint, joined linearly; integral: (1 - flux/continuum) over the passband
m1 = -2.10 angstrom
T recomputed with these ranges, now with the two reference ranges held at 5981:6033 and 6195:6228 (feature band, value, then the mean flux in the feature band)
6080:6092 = -0.52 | 12.7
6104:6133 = -1.48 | 12.7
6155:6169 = 0.82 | 11.2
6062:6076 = -0.56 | 12.7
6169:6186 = 0.16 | 11.8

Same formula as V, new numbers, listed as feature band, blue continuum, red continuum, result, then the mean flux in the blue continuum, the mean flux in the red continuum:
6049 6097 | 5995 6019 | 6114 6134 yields -0.01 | 12.6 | 12.4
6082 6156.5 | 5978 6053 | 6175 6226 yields -0.03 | 12.4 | 11.9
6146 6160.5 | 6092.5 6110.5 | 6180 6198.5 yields 0.02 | 12.7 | 12.1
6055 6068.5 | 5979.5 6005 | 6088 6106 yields 0.00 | 12.4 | 12.7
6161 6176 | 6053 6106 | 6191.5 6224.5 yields 0.09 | 12.7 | 11.9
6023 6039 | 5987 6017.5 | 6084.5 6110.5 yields 0.01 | 12.5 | 12.8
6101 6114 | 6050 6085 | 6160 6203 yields -0.08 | 12.6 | 11.6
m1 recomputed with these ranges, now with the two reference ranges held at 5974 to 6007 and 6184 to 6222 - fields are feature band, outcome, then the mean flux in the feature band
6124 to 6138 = 0.02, 12.1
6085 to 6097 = -0.58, 12.8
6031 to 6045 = -0.51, 12.7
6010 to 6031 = -0.07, 12.3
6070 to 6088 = -0.66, 12.7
